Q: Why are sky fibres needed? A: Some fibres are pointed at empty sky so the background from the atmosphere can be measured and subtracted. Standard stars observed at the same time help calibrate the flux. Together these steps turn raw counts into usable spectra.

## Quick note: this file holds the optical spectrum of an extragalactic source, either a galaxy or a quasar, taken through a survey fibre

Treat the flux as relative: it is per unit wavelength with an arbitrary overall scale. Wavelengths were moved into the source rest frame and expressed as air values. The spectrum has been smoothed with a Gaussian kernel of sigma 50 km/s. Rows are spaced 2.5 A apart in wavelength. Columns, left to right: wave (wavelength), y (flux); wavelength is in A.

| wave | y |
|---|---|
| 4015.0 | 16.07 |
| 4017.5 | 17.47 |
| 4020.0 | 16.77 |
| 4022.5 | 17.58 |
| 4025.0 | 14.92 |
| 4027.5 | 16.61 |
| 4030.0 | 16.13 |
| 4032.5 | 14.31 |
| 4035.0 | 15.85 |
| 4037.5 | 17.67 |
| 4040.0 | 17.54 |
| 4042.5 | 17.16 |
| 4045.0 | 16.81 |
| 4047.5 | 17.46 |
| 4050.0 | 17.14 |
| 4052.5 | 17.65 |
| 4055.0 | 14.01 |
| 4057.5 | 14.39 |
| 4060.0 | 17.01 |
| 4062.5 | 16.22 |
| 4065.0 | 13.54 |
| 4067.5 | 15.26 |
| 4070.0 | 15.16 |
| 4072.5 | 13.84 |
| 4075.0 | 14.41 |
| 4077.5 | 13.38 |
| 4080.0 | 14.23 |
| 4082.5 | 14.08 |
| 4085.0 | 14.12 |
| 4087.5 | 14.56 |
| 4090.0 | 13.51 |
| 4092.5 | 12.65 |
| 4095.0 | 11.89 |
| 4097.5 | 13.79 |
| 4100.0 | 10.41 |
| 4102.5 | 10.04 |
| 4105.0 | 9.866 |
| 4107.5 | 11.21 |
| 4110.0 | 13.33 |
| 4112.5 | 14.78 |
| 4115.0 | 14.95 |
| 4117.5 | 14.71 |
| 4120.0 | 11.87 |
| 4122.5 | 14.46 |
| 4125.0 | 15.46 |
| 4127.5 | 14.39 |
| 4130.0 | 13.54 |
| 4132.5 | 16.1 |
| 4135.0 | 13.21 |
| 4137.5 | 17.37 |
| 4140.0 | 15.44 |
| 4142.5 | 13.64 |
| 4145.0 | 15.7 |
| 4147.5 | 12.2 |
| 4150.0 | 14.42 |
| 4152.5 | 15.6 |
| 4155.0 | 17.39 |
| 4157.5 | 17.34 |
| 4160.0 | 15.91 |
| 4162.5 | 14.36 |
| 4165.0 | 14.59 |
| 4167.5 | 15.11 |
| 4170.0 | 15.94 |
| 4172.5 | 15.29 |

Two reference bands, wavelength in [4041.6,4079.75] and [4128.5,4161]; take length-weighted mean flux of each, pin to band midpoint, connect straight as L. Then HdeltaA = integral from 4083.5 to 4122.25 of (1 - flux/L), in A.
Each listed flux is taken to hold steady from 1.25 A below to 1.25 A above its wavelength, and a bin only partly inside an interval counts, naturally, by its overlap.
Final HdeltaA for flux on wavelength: 6.38 A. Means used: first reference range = 15.5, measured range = 12.8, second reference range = 15.2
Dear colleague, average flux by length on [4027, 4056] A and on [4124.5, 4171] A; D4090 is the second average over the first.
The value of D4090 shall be 0.9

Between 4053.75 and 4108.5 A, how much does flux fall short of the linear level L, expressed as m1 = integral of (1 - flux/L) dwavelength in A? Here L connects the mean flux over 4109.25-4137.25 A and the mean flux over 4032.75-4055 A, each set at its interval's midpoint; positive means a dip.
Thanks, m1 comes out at 7.64 A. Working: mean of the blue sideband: 16.9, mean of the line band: 13.5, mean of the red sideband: 14.4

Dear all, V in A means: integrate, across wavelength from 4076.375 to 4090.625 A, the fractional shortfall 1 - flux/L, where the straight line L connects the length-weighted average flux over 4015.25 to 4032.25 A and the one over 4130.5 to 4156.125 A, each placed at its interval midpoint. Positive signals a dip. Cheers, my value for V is 1.6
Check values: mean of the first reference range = 16.4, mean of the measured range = 14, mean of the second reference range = 15.1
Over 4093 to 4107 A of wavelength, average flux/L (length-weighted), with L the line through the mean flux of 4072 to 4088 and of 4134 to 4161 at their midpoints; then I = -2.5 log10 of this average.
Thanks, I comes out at 0.27 mag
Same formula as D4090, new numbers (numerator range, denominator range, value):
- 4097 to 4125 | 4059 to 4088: 0.87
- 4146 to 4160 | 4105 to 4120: 1.16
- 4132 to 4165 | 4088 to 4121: 1.21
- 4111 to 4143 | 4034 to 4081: 0.93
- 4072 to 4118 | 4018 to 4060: 0.80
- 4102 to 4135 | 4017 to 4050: 0.81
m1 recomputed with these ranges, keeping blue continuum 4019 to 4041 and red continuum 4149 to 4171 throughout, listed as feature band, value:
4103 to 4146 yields 4.86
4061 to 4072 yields 0.78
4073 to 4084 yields 1.42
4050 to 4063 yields 0.20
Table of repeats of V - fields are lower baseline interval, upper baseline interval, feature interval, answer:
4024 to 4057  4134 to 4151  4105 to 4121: 1.99 A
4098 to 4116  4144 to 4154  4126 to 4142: -1.50 A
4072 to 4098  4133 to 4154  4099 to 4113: 2.61 A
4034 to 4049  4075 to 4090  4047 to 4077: 0.36 A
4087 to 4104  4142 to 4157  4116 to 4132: -0.54 A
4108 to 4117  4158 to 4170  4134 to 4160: -0.71 A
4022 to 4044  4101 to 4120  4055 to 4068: -0.15 A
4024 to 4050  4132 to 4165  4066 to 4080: 1.49 A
